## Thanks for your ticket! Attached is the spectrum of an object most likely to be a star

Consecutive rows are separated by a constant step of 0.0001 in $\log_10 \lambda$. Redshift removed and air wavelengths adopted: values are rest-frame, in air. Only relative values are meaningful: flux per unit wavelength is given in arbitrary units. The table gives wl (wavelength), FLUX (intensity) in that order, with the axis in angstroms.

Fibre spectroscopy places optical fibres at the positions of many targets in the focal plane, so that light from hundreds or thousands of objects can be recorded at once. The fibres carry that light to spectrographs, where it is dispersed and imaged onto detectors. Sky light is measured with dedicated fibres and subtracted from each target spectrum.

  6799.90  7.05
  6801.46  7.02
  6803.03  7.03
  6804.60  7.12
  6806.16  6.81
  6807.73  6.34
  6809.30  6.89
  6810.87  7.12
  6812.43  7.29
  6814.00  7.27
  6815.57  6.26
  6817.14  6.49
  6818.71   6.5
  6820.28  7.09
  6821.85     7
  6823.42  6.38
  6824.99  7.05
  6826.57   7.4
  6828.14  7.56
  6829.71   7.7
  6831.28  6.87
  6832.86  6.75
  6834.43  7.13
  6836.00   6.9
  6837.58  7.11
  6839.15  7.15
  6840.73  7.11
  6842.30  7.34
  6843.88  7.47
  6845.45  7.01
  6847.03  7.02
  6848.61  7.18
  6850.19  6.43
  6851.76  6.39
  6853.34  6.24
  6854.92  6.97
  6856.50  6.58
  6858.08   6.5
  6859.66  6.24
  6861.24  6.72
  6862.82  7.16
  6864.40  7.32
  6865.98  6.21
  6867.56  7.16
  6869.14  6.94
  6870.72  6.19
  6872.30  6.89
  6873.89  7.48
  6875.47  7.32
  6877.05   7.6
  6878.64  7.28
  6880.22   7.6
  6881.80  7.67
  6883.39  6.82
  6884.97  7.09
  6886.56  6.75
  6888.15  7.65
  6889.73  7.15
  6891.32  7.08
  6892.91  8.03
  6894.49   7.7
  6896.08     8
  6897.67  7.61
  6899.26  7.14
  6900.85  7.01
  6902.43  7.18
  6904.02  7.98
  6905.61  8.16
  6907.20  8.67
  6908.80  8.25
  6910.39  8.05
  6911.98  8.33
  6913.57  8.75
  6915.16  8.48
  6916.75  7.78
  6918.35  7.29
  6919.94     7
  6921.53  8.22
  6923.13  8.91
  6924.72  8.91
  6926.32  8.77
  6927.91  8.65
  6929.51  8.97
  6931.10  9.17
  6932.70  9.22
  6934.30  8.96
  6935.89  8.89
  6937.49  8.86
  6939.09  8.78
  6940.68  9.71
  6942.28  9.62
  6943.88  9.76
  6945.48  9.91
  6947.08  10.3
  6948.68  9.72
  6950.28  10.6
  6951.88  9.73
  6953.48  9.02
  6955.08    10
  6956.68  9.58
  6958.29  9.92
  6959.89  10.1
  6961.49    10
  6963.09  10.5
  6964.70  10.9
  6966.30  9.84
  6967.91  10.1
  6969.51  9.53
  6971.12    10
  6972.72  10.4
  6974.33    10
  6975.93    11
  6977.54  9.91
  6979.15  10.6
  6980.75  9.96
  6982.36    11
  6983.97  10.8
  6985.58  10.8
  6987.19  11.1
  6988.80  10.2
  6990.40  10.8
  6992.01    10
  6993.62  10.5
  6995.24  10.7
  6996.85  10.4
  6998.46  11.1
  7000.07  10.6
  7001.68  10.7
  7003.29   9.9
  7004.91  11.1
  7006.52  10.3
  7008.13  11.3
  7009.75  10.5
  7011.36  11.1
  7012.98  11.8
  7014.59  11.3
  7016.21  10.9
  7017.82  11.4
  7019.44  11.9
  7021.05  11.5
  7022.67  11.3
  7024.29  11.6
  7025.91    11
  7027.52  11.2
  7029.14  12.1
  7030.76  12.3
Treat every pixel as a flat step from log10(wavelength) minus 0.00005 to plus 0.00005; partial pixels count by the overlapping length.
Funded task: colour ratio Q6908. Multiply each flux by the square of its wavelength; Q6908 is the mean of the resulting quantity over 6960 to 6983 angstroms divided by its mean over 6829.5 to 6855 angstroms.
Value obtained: 1.53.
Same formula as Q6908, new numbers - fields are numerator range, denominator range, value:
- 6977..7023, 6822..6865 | 1.63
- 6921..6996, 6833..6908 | 1.41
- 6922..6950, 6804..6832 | 1.38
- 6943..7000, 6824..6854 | 1.51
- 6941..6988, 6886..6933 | 1.29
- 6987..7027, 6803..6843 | 1.65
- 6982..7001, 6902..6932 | 1.31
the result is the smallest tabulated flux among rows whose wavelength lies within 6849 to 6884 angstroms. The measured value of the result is 6.19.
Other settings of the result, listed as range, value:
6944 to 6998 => 9.02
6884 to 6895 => 6.75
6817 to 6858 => 6.24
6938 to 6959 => 8.78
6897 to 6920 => 7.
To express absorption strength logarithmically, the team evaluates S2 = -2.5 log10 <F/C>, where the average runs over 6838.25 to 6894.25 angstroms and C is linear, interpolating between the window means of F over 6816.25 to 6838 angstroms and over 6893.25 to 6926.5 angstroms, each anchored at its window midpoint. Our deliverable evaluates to 0.065 mag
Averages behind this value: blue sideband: 6.99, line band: 7.03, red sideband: 8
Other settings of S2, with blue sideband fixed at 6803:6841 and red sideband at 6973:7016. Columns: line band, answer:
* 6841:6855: 0.094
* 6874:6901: 0.135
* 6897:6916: 0.106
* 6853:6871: 0.167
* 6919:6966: 0.019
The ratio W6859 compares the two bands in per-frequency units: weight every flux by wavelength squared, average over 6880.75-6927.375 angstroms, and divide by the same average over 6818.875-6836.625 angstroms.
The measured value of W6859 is 1.1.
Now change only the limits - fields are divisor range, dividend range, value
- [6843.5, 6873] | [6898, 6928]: 1.21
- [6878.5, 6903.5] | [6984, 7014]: 1.50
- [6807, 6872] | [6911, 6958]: 1.35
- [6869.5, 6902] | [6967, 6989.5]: 1.46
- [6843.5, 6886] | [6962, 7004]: 1.56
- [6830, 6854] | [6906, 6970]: 1.36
